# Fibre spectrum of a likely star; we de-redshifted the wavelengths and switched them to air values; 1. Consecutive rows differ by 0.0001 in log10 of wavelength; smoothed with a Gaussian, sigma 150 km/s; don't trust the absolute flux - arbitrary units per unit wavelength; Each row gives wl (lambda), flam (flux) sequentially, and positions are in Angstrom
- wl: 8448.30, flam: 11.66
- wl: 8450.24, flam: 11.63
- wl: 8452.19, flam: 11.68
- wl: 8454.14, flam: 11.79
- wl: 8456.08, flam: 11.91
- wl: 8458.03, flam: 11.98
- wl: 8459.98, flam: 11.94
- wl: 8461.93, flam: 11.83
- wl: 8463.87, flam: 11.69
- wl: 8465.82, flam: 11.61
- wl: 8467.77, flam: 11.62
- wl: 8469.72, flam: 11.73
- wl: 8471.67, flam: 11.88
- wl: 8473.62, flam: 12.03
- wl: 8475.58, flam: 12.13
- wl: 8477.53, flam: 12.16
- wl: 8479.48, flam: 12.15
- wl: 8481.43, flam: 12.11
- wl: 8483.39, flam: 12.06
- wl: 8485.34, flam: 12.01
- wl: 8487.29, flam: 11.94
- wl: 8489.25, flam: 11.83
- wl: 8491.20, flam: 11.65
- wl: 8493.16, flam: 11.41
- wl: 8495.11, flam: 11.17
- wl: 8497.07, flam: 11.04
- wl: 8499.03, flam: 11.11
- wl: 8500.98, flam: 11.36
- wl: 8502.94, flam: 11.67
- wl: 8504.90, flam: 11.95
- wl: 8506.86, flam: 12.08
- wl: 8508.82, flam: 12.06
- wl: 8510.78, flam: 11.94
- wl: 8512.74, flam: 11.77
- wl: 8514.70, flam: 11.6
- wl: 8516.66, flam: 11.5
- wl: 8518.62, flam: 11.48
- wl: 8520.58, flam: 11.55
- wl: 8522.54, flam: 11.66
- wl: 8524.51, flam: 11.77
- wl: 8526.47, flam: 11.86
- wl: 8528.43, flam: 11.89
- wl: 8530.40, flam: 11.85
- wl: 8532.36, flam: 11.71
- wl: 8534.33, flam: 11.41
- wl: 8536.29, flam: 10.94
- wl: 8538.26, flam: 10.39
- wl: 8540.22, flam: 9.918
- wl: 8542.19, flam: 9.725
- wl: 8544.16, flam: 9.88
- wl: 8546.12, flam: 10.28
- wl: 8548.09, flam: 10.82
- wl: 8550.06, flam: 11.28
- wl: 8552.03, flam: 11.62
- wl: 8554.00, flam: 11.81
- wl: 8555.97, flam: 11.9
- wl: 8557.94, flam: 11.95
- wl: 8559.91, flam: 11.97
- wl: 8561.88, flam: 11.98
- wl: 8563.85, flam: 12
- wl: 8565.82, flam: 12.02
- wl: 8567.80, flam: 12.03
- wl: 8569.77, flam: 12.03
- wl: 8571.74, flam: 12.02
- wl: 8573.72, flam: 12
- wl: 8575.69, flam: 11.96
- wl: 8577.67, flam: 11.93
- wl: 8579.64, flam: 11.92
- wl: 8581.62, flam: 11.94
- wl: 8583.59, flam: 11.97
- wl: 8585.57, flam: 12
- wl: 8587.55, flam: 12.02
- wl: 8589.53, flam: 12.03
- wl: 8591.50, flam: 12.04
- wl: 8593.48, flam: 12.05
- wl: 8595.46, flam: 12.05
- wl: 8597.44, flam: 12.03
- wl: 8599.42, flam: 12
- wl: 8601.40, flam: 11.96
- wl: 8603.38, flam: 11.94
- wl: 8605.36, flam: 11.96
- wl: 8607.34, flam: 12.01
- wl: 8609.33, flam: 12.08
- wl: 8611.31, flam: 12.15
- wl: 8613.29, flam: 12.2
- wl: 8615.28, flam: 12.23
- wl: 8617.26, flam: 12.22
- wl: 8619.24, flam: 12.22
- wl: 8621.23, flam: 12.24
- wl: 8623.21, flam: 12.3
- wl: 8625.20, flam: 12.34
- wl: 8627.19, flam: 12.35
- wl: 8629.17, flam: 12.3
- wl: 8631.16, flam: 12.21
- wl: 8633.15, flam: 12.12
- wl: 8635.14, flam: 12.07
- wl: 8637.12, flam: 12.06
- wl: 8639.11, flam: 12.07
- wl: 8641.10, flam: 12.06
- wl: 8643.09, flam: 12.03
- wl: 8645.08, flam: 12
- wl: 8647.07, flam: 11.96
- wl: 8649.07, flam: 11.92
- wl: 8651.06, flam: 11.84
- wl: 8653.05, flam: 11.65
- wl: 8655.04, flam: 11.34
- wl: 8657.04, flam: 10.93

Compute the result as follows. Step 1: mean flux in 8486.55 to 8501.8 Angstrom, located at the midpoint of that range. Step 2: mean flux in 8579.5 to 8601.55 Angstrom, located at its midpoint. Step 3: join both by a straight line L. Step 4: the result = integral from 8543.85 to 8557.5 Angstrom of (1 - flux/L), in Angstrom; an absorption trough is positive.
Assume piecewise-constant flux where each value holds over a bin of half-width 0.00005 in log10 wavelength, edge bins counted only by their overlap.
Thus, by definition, 0.7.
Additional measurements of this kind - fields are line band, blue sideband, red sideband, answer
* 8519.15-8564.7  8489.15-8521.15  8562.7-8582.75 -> 1.91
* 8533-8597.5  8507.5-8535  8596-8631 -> 1.96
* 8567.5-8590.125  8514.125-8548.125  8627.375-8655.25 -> -0.94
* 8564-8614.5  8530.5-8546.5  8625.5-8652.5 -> -2.95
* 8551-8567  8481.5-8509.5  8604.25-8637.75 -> 0.03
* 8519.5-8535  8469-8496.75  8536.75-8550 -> -1.48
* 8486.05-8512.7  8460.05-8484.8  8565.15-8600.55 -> 0.67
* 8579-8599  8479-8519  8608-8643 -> 0.07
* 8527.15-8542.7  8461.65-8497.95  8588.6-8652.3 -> 1.15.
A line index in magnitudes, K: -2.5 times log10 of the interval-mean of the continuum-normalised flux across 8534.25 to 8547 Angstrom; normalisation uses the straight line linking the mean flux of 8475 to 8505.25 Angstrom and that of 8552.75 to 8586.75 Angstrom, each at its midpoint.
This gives 0.155 mag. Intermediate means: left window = 11.7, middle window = 10.3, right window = 12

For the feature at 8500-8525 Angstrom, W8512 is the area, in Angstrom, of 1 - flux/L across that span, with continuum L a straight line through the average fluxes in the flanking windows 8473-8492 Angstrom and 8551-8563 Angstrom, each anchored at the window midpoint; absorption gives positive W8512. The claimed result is 0.49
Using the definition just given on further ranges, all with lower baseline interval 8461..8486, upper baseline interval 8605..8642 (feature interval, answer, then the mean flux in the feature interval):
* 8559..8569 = 0.1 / 12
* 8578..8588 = 0.1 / 12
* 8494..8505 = 0.6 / 11.3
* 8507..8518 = 0.2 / 11.8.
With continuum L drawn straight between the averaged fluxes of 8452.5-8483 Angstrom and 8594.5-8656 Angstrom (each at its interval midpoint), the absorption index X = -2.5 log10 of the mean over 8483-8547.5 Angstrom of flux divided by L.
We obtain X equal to 0.05 mag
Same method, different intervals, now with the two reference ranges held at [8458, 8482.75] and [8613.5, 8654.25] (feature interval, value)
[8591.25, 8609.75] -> 0.01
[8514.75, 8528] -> 0.03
